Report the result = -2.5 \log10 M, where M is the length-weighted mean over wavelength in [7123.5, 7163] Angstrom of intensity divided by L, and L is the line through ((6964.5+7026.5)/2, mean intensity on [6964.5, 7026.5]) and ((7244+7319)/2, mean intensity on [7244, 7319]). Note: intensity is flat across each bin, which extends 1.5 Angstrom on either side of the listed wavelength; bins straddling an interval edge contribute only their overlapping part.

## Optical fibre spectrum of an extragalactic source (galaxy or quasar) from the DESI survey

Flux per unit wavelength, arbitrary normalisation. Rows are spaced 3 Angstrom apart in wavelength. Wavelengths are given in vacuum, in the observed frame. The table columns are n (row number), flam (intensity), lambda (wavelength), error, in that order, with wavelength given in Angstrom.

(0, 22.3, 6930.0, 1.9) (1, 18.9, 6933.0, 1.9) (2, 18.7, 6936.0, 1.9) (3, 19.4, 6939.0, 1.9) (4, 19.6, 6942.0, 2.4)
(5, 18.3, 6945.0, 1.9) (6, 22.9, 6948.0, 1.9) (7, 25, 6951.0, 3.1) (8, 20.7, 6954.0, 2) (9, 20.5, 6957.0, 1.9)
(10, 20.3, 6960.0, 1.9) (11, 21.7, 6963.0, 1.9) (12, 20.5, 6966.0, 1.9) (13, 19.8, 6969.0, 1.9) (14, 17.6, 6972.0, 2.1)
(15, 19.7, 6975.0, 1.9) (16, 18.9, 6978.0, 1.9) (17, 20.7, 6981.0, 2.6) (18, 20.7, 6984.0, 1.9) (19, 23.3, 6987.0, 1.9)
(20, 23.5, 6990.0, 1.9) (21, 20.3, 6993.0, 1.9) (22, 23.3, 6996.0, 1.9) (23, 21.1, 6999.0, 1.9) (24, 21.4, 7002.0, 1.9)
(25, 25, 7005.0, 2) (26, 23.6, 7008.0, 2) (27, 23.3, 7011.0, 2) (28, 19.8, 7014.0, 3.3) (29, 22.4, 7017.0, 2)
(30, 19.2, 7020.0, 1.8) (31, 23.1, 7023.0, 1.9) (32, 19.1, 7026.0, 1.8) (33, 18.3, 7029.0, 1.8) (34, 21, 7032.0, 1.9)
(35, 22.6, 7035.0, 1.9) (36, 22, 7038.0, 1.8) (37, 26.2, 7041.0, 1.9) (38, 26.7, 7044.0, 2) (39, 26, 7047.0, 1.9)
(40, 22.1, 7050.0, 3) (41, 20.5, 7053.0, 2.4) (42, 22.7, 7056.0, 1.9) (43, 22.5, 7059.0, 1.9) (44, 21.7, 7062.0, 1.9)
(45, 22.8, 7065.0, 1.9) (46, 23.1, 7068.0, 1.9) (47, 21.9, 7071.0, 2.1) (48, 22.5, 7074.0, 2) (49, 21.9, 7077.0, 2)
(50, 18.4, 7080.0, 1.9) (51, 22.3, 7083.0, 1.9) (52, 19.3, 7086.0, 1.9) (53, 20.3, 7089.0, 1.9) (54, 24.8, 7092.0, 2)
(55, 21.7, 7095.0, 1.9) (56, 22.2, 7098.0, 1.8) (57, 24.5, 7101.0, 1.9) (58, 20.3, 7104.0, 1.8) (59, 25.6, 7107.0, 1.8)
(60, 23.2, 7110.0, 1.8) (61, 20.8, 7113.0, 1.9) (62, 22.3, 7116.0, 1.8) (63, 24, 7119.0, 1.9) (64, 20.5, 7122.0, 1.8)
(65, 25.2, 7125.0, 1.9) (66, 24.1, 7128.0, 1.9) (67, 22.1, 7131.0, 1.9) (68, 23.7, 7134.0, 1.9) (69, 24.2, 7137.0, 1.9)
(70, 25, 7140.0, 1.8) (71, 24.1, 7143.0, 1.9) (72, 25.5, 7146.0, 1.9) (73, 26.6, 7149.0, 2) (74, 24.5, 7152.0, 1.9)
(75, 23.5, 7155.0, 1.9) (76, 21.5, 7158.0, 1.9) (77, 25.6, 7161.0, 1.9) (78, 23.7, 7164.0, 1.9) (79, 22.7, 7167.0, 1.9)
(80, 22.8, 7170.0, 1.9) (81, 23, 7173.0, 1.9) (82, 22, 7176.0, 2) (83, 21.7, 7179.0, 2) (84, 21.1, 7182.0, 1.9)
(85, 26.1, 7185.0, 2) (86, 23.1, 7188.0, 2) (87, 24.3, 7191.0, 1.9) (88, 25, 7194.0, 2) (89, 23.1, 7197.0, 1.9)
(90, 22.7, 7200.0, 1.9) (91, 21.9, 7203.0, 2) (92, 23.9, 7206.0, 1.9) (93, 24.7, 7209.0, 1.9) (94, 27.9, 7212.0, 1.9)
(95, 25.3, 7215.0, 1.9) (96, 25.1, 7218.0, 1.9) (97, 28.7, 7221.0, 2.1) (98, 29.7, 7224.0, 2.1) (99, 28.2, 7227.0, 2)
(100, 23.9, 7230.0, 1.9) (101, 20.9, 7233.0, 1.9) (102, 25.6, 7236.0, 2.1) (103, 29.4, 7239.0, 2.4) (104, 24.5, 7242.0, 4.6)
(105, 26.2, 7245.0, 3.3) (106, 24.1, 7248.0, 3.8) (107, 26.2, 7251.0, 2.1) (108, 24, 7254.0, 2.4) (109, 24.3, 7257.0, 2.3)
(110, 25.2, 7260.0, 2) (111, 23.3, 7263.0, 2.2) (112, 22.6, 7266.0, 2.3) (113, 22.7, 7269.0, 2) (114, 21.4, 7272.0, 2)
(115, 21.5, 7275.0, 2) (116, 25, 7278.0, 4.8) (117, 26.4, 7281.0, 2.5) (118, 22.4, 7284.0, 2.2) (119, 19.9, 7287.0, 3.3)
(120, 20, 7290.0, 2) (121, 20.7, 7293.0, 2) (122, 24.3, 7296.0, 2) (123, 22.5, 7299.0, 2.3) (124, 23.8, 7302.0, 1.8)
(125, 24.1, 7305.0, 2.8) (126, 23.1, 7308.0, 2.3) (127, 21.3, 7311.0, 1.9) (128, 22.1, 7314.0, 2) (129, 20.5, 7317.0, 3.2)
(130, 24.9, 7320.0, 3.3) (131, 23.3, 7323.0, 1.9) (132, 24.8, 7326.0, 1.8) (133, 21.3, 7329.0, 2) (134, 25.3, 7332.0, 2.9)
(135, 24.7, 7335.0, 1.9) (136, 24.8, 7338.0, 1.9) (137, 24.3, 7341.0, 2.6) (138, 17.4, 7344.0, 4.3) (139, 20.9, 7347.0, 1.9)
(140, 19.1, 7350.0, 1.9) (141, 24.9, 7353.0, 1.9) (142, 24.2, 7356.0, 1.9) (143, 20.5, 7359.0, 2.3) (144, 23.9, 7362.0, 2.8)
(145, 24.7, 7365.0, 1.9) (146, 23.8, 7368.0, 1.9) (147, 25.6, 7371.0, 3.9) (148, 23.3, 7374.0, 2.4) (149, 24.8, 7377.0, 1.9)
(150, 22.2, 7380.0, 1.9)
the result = -0.10 mag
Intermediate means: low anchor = 21.3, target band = 24.3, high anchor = 23.1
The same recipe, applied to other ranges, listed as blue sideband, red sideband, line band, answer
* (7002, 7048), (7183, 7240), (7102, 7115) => 0.05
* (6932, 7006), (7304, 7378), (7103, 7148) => -0.08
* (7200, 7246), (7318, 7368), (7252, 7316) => 0.07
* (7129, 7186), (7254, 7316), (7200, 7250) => -0.10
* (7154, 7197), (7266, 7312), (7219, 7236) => -0.14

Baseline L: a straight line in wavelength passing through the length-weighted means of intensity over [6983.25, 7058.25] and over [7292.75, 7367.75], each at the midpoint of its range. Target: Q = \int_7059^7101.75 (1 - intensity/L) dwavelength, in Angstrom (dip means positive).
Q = 0.9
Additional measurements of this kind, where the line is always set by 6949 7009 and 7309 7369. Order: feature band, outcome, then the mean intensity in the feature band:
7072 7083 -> 0.3 Angstrom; 21.2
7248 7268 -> -1.5 Angstrom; 24.2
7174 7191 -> -0.6 Angstrom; 22.9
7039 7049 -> -2.0 Angstrom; 25.9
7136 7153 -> -2.3 Angstrom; 25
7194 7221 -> -2.8 Angstrom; 24.6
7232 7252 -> -2.6 Angstrom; 25.4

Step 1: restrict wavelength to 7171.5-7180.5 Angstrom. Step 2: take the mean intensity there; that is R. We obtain 22.2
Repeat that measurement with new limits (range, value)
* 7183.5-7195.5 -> 24.6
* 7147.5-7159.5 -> 24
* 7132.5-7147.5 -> 24.5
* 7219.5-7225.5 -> 29.2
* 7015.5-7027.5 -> 20.9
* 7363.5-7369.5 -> 24.2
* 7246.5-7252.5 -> 25.2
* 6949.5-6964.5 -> 21.6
